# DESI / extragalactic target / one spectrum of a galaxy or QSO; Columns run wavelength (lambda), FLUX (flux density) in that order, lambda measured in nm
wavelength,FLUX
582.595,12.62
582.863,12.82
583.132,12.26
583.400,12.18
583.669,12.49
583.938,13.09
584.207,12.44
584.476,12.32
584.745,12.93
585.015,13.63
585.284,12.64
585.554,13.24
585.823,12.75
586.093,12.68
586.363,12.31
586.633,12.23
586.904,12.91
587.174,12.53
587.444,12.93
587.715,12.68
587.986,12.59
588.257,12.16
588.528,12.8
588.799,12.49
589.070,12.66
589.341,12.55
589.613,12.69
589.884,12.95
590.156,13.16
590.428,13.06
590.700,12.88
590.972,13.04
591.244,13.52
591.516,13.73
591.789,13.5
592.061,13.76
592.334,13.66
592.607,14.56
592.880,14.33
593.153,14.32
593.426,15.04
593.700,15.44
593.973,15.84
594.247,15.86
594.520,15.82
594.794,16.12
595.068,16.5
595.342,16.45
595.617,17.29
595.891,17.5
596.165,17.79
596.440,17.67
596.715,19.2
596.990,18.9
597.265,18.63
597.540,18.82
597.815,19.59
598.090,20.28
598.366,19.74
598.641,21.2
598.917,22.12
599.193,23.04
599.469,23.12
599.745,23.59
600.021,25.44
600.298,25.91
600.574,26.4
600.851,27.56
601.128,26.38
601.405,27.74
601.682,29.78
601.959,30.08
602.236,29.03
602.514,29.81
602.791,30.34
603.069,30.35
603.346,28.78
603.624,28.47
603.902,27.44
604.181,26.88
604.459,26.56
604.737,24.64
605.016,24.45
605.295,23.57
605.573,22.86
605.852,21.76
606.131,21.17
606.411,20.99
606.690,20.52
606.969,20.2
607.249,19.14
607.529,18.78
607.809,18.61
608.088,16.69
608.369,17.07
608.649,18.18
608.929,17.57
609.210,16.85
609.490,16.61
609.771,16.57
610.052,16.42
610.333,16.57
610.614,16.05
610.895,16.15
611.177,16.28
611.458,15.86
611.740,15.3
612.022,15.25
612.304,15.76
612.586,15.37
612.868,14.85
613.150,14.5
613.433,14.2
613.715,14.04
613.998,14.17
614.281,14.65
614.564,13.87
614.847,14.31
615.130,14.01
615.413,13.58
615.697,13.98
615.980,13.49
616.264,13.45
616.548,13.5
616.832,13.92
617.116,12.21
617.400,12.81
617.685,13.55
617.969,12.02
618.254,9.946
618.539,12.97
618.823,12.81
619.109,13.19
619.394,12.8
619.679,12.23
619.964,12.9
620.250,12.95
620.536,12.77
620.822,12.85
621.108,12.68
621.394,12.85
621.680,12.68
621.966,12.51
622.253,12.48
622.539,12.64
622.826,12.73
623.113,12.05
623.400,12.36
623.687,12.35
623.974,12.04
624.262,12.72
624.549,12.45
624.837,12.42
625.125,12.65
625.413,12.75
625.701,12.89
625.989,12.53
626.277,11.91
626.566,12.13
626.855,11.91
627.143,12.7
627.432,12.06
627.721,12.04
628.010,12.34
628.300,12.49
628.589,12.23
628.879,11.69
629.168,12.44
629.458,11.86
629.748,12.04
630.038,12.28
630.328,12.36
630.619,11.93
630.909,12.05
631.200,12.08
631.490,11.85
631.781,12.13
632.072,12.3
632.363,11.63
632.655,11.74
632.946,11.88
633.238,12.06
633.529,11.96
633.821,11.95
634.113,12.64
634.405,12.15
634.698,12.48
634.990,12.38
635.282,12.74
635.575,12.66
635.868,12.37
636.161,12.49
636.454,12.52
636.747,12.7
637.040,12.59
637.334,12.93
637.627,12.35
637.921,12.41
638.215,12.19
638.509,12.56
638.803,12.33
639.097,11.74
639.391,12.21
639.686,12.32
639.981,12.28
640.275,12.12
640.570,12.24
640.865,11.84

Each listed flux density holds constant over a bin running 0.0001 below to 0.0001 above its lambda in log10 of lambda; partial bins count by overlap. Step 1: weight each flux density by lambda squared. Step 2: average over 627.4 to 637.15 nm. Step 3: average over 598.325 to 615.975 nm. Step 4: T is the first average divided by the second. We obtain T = 0.65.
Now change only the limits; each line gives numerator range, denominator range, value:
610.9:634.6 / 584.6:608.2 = 0.74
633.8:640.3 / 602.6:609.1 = 0.60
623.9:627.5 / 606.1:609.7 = 0.71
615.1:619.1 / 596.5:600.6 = 0.64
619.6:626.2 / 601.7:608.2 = 0.54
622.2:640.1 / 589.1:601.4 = 0.77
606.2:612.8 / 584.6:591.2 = 1.45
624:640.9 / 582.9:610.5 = 0.75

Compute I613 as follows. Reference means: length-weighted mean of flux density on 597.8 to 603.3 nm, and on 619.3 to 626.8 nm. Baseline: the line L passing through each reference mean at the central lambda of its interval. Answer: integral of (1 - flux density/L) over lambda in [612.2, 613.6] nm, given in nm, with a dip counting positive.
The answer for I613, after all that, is 0.27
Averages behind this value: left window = 25.8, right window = 12.5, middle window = 14.9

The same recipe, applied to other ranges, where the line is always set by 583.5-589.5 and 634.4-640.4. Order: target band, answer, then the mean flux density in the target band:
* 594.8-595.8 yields -0.32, 16.7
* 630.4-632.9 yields 0.09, 12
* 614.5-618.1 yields -0.26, 13.4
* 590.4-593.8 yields -0.34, 13.9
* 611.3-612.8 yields -0.35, 15.5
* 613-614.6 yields -0.22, 14.3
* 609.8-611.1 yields -0.39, 16.3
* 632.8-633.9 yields 0.04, 12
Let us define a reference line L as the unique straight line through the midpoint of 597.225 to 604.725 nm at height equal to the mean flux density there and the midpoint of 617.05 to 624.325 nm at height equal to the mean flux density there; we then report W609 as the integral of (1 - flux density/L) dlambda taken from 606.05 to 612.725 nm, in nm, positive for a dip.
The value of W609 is 0.88 nm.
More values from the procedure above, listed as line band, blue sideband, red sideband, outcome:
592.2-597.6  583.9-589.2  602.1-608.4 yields 0.393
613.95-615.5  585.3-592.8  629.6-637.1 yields -0.195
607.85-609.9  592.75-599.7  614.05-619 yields -0.281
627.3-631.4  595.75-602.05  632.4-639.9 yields 0.594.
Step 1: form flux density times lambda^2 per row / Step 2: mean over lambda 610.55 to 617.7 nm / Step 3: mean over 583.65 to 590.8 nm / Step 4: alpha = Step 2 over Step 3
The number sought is 1.2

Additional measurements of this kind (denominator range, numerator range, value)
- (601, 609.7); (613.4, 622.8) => 0.58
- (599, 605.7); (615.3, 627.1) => 0.50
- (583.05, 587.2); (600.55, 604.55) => 2.38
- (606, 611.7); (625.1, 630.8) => 0.73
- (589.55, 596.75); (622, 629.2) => 0.92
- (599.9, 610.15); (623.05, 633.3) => 0.56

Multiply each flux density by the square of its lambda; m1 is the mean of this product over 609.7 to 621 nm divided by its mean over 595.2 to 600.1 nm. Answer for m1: 0.7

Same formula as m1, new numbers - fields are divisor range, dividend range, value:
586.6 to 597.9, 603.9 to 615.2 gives 1.29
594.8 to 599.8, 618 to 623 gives 0.70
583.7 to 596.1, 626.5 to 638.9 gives 1.02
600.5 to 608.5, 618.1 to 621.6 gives 0.54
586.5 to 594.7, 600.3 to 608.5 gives 1.91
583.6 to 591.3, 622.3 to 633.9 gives 1.09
